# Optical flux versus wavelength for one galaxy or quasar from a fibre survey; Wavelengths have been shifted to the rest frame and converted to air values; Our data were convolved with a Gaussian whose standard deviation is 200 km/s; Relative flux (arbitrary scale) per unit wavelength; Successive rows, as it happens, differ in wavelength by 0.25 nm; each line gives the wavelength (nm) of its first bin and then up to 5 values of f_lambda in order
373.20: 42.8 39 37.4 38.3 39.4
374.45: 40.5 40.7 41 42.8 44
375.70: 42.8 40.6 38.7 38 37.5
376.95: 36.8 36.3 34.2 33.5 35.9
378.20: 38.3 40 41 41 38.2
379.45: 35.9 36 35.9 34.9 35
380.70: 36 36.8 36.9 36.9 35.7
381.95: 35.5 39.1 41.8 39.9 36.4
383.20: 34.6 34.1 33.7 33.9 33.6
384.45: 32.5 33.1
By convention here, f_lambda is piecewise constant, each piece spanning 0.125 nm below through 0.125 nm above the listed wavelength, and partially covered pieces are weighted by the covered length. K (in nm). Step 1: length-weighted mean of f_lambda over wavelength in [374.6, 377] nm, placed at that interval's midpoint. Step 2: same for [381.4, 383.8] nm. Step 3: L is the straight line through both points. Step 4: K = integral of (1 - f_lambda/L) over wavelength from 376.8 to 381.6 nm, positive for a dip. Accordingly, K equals 0.220 nm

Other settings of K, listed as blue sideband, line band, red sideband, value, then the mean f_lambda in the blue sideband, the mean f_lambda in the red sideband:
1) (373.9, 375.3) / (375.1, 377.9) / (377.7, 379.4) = 0.07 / 40.5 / 38.5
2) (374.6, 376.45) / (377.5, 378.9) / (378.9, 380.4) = 0.02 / 41.3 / 36.7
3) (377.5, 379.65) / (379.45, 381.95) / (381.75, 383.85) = 0.09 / 37.8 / 36.8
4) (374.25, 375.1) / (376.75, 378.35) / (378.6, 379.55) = 0.15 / 40.7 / 39.1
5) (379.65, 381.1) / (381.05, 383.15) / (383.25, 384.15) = -0.17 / 35.8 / 33.9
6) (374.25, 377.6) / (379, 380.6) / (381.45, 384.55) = 0.06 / 39.5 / 36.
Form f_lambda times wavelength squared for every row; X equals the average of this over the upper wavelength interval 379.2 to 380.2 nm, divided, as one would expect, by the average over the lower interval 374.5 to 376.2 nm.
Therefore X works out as 0.9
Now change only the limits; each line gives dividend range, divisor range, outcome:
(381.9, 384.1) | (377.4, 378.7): 1.02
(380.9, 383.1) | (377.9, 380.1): 1.01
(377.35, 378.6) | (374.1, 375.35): 0.91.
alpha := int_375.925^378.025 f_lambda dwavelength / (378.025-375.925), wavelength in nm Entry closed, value 36.7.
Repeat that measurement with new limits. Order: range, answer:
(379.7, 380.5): 35.4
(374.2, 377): 40.4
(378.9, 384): 36.6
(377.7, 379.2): 38.7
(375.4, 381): 37.6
